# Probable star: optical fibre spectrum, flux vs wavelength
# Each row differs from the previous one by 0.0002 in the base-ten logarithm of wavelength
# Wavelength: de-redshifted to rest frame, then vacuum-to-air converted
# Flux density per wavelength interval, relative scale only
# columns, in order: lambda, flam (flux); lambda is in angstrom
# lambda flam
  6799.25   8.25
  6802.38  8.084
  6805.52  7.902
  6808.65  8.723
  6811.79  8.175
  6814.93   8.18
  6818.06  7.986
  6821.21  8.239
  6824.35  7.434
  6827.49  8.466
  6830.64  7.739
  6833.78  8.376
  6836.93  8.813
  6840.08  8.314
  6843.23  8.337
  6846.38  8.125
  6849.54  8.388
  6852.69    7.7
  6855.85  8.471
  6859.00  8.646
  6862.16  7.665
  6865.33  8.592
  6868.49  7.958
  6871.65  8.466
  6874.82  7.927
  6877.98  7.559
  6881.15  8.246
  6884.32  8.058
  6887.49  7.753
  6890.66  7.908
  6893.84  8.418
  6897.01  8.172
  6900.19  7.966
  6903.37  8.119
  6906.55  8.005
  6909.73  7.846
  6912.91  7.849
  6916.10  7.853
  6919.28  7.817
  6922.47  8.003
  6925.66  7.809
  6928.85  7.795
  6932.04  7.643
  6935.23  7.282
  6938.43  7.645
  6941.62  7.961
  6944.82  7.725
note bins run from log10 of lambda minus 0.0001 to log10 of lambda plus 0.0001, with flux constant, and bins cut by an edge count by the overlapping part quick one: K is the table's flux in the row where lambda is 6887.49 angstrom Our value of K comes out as 7.753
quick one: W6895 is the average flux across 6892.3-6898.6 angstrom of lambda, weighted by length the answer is 8.3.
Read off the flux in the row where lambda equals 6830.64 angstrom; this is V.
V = 7.739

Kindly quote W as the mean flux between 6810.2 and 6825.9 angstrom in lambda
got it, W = 8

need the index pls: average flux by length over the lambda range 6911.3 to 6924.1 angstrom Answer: 7.88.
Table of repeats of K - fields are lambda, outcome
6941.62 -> 7.961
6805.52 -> 7.902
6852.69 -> 7.7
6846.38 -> 8.125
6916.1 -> 7.853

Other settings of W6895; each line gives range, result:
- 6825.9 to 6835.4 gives 8.2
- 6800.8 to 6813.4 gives 8.22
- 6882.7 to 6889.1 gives 7.91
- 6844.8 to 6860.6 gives 8.27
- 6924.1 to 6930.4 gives 7.8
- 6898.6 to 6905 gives 8.04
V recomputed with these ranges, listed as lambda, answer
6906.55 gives 8.005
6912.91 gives 7.849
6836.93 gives 8.813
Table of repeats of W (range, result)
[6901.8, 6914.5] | 7.96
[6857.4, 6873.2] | 8.27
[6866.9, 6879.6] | 7.98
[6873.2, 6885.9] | 7.95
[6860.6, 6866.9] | 8.12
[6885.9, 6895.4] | 8.02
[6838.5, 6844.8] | 8.33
